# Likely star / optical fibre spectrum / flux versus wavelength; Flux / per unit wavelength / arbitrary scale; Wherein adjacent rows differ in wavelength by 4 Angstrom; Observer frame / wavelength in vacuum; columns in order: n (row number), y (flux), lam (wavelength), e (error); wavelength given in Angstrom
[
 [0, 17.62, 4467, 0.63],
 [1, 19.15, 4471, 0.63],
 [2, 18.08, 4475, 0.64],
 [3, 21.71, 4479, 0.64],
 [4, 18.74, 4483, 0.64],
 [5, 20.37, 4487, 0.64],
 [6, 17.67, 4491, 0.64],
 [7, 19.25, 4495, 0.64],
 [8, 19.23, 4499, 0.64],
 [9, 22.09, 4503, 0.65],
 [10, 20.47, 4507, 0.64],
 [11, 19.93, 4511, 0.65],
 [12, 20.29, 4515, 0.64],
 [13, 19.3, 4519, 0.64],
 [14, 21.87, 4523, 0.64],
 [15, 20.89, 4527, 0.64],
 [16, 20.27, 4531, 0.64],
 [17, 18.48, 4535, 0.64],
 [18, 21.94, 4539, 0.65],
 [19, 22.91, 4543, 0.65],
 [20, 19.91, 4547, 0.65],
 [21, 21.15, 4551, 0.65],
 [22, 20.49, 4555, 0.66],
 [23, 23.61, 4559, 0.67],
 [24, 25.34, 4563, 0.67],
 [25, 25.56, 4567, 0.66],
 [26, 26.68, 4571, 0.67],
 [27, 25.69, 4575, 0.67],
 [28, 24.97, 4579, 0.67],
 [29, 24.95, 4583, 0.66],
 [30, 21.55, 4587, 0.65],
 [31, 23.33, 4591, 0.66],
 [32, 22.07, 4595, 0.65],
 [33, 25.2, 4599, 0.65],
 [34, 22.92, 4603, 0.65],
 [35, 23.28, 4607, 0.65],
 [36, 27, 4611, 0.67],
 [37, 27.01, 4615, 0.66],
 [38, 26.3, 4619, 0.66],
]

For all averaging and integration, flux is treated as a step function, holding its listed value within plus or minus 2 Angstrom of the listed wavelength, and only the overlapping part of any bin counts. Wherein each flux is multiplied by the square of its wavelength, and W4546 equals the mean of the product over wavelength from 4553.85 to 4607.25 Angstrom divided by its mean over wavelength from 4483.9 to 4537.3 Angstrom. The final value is 1.24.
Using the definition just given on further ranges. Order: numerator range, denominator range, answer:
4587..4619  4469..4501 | 1.33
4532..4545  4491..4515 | 1.07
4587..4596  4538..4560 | 1.06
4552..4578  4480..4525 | 1.26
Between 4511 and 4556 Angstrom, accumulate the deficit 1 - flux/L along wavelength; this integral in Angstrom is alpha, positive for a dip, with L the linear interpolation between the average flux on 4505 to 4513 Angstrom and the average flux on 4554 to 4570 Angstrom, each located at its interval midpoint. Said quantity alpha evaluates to 2.74 Angstrom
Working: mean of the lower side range 20.2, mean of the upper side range 24.1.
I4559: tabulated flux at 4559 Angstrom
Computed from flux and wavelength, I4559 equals 23.61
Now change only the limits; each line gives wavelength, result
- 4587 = 21.55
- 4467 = 17.62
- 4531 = 20.27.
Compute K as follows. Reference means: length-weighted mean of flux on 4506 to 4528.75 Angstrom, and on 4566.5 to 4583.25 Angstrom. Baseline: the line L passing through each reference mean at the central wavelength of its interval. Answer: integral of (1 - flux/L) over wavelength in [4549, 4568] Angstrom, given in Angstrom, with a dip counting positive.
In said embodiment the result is 0.9 Angstrom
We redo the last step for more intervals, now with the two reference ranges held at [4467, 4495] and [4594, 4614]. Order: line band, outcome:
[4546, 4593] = -1.61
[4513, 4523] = 0.25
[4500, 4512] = -0.33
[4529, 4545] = 0.47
